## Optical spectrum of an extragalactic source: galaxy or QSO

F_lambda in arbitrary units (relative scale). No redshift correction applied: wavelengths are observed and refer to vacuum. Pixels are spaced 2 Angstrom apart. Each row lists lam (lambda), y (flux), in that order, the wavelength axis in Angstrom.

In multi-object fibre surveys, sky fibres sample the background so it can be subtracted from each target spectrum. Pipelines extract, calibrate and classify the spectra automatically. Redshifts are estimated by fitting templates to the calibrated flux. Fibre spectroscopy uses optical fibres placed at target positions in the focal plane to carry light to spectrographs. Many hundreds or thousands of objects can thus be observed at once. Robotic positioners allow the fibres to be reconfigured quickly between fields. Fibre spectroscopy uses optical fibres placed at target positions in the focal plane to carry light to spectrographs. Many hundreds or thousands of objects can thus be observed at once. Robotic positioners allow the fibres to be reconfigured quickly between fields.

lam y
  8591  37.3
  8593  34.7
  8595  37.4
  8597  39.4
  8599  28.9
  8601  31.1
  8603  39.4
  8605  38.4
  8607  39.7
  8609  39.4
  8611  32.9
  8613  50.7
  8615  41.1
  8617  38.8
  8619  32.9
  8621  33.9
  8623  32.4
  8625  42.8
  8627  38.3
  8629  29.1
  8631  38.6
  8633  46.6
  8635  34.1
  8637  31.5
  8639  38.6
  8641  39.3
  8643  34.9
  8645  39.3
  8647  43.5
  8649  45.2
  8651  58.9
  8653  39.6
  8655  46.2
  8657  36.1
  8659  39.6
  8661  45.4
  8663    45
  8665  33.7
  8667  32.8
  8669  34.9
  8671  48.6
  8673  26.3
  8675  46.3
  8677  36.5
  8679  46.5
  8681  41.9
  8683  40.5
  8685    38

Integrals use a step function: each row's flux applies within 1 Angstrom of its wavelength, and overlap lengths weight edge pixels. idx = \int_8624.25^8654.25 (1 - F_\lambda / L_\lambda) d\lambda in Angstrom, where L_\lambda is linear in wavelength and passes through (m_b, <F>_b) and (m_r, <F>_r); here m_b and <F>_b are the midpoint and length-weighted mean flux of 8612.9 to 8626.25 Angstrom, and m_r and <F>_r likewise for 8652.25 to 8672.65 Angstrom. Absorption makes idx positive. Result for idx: -0.9 Angstrom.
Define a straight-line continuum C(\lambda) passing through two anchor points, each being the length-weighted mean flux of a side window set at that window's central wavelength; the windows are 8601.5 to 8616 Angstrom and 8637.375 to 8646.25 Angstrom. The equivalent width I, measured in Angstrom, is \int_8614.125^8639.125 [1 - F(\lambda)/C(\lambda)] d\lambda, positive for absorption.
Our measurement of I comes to 1.28 Angstrom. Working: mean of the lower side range 39.9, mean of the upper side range 37.7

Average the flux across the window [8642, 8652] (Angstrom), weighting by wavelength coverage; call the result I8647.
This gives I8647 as 44.4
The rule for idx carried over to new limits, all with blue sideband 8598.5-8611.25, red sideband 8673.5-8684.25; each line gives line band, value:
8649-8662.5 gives -1.6 Angstrom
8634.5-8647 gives 0.6 Angstrom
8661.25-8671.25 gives 0.4 Angstrom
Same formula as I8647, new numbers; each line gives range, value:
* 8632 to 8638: 37.4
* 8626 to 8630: 33.7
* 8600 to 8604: 35.2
